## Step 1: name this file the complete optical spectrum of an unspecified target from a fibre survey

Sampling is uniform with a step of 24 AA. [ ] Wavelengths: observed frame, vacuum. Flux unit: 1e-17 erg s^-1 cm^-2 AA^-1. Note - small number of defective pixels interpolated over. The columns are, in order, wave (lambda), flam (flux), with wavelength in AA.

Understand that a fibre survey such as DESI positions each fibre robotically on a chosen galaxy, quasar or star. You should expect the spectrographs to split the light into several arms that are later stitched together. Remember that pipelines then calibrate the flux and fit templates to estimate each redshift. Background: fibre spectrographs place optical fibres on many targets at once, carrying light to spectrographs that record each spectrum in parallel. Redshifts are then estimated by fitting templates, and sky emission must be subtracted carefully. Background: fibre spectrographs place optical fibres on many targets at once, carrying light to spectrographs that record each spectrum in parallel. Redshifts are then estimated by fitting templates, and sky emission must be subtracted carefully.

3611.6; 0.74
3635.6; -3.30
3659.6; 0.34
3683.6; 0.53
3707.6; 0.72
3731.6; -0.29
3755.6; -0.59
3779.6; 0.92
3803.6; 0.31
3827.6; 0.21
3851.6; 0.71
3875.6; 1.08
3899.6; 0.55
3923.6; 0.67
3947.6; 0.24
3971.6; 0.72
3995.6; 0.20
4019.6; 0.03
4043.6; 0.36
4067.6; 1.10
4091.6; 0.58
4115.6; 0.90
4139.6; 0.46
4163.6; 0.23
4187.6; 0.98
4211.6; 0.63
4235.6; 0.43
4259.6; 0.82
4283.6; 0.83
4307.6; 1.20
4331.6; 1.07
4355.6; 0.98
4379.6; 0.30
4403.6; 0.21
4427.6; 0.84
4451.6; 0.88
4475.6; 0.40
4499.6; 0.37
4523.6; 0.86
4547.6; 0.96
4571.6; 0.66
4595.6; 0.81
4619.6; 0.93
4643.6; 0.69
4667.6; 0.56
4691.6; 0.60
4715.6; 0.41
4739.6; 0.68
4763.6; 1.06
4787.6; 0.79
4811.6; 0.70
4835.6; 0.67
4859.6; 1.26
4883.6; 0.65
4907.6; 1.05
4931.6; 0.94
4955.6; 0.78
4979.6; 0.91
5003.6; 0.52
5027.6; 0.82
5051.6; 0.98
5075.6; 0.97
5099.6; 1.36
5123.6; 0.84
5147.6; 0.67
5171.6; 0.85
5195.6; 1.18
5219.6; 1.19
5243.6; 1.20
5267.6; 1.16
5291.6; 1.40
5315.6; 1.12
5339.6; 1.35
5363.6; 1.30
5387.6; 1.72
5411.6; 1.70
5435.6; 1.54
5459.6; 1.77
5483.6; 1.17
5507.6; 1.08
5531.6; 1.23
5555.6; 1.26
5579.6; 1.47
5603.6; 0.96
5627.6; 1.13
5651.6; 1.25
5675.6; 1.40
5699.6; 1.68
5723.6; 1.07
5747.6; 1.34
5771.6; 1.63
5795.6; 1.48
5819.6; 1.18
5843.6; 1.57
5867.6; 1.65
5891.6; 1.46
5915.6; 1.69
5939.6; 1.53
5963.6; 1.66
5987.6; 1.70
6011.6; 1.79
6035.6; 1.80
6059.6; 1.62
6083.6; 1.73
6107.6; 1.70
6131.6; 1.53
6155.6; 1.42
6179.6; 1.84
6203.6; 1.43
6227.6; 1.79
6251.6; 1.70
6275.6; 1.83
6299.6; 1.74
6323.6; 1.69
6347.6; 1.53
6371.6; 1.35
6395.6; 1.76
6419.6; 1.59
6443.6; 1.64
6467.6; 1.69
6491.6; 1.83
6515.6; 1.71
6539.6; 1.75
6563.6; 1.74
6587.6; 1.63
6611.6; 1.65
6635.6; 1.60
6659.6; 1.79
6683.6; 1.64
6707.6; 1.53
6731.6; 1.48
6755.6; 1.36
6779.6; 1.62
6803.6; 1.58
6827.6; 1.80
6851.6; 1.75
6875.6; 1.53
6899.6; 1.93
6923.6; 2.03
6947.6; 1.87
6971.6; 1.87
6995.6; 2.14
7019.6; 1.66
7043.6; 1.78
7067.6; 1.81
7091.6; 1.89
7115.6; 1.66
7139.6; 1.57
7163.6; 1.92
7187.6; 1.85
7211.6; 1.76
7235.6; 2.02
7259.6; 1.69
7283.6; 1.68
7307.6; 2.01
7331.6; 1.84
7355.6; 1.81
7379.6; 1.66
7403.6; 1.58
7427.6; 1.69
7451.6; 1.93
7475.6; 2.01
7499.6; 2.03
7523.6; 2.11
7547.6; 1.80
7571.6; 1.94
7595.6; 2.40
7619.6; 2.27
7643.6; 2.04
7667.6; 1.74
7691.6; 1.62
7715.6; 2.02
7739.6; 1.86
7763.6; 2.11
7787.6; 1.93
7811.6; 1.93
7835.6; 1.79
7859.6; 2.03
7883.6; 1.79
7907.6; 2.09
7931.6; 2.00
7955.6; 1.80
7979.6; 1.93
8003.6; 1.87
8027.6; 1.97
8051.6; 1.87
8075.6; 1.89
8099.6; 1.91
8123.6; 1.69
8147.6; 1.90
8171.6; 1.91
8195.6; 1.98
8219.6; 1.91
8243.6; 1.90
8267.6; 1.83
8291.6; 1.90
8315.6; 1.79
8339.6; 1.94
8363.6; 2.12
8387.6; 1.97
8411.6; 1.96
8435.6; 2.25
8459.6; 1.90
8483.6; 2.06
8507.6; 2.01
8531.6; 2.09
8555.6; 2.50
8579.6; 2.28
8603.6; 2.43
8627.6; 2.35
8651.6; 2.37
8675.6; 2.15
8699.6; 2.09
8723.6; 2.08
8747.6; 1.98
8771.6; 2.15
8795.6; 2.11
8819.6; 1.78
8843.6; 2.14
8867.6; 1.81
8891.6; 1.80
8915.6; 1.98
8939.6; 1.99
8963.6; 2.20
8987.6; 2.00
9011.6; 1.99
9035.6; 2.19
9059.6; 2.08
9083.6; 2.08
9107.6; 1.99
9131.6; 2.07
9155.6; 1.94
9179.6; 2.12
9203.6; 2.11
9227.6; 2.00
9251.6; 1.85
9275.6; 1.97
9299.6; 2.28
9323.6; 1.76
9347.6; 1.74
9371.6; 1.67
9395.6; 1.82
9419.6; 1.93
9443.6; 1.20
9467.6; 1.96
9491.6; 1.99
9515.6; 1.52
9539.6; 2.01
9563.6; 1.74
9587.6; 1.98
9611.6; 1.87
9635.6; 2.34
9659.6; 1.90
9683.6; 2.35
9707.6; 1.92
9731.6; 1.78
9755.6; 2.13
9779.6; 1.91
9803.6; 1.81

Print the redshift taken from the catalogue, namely 0.305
